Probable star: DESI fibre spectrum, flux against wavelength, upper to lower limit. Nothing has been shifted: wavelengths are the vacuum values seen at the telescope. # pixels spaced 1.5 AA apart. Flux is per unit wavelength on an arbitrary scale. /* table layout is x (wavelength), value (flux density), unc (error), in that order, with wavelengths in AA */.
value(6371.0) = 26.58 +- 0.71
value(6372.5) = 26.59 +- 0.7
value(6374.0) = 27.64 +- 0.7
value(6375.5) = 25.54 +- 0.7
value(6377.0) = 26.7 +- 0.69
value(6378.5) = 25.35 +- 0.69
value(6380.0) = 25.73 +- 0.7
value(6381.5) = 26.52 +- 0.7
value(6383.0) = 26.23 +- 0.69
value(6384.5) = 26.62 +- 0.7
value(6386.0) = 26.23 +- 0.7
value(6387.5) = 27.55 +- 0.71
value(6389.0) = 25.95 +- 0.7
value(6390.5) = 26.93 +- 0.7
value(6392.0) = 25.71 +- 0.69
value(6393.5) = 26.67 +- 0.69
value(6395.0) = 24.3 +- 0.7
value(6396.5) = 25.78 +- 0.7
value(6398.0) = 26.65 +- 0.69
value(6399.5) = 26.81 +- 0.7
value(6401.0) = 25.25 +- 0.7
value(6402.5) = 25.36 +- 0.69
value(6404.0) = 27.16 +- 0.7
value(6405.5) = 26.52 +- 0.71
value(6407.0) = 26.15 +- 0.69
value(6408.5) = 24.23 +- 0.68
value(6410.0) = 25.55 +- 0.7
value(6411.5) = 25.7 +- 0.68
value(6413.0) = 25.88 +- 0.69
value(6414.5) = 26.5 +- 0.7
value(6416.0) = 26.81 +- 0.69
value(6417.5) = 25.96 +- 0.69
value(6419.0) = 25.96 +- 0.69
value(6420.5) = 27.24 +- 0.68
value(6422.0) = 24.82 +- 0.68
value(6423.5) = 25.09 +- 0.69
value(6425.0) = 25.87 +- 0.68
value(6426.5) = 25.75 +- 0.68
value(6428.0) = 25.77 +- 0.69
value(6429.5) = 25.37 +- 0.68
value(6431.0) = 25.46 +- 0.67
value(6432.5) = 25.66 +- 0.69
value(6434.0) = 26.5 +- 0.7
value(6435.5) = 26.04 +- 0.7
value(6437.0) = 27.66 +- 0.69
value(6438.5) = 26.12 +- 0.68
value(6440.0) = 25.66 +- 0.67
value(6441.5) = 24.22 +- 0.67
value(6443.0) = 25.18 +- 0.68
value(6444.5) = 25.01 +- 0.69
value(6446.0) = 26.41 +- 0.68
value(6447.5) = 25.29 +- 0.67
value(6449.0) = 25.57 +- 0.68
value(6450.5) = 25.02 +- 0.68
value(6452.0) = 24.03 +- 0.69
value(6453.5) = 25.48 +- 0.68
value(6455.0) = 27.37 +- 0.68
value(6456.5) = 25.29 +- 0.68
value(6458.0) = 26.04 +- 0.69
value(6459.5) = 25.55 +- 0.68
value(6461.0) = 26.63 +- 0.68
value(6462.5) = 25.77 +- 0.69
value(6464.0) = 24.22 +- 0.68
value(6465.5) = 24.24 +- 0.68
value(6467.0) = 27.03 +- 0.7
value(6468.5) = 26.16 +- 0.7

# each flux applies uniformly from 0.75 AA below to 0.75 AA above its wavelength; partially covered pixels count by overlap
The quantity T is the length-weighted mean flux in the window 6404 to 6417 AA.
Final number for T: 26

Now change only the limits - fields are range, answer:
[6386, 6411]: 26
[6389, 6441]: 26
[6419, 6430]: 25.7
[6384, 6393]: 26.5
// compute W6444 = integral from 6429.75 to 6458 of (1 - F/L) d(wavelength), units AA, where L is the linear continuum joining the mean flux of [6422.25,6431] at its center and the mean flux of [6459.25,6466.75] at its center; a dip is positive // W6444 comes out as -0.2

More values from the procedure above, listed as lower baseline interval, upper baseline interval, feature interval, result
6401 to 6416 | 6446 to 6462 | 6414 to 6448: -0.07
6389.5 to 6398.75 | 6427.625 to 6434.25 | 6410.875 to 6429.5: -0.10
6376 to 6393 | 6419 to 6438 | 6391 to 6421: 0.14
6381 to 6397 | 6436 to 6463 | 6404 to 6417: 0.02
